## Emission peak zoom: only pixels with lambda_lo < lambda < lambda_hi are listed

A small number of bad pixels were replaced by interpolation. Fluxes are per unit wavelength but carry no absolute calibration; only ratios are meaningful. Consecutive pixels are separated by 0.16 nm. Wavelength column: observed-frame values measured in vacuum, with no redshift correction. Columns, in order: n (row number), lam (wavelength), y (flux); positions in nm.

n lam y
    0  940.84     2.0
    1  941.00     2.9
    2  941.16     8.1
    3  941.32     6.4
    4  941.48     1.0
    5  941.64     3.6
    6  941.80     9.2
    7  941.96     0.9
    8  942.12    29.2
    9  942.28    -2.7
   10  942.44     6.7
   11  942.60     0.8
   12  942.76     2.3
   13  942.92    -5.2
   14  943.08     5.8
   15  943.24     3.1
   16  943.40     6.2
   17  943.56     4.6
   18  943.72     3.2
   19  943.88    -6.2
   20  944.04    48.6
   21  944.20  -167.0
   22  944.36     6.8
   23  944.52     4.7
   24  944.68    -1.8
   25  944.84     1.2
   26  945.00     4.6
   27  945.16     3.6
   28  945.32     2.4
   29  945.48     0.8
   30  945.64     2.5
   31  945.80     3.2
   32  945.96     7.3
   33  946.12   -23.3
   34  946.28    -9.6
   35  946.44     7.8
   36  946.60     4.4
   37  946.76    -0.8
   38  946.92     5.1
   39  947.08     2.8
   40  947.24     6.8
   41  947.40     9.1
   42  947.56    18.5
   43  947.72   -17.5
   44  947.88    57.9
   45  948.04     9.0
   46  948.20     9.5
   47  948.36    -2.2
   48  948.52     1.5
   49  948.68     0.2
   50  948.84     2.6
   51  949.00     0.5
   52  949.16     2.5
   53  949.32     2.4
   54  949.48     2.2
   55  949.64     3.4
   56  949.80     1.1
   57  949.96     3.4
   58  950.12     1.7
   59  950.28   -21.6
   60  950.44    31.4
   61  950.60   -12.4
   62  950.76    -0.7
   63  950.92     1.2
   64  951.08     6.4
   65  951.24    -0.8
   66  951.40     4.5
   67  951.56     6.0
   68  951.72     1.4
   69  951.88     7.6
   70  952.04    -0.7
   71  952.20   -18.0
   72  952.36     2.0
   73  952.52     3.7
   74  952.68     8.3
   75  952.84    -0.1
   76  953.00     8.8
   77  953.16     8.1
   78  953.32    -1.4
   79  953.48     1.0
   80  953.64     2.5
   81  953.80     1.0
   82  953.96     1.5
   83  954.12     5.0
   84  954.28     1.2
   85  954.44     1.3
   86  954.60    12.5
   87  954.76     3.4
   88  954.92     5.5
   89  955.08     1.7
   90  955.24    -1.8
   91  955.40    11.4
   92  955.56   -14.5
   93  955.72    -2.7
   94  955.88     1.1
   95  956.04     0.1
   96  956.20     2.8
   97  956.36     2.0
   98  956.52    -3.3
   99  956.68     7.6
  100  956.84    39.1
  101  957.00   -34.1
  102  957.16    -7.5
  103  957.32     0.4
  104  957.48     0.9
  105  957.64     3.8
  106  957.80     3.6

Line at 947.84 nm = [O III] 5007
